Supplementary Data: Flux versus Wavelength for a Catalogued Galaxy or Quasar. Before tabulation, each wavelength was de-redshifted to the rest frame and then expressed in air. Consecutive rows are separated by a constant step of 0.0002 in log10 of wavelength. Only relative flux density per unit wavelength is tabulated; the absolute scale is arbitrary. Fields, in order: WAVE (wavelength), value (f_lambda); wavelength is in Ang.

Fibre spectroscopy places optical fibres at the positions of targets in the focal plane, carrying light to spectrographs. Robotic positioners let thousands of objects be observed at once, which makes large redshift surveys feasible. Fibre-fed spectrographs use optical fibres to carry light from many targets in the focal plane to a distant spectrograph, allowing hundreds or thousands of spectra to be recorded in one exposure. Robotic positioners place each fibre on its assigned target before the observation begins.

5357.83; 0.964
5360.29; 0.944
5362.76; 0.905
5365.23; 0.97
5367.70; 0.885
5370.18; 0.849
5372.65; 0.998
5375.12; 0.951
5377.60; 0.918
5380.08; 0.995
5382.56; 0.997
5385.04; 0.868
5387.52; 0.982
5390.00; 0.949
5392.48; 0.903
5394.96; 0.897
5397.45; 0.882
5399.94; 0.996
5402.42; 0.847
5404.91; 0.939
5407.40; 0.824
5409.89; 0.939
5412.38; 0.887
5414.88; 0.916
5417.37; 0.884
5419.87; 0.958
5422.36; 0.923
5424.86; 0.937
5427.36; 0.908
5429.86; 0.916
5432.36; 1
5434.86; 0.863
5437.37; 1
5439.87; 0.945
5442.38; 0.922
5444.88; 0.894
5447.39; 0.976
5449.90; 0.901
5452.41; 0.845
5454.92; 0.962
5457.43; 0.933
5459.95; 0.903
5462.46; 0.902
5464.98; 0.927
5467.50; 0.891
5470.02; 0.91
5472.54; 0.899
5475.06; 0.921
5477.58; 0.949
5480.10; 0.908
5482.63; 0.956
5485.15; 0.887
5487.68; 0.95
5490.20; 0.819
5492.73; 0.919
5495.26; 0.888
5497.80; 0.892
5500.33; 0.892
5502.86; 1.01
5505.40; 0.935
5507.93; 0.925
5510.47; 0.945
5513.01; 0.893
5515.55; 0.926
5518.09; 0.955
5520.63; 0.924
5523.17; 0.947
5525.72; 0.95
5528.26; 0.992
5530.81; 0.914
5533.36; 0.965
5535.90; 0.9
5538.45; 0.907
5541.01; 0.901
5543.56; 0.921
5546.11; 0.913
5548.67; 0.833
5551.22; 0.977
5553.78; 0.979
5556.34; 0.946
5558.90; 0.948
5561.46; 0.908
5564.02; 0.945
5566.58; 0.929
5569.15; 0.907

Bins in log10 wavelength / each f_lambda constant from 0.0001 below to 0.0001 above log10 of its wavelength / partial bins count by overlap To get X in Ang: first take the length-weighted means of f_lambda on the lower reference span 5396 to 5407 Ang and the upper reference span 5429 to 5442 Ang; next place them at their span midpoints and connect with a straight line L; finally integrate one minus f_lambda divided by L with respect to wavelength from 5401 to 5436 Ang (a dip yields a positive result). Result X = 0.58 Ang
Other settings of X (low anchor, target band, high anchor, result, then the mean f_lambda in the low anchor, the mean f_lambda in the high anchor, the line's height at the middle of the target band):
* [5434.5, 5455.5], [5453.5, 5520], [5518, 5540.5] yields 0.8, 0.924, 0.937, 0.931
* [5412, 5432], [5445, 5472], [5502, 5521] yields 0.4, 0.921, 0.938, 0.928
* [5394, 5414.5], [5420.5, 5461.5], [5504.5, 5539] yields -0.7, 0.902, 0.935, 0.912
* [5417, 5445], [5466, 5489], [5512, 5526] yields 0.3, 0.932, 0.932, 0.932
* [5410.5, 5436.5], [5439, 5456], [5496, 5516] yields 0.0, 0.921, 0.926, 0.922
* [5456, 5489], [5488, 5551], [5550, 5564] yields 1.0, 0.918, 0.951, 0.936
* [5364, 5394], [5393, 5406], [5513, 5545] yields 0.4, 0.938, 0.932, 0.938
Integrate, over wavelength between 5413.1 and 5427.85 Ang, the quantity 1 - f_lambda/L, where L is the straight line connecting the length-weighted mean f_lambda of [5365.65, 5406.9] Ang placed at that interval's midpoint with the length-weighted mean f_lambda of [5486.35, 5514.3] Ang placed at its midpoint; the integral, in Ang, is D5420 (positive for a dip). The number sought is 0.1 Ang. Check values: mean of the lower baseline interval 0.927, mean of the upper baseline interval 0.915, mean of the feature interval 0.92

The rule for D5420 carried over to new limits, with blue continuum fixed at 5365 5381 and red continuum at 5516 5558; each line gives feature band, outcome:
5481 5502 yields 0.7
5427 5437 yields 0.0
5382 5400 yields 0.1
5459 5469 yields 0.3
